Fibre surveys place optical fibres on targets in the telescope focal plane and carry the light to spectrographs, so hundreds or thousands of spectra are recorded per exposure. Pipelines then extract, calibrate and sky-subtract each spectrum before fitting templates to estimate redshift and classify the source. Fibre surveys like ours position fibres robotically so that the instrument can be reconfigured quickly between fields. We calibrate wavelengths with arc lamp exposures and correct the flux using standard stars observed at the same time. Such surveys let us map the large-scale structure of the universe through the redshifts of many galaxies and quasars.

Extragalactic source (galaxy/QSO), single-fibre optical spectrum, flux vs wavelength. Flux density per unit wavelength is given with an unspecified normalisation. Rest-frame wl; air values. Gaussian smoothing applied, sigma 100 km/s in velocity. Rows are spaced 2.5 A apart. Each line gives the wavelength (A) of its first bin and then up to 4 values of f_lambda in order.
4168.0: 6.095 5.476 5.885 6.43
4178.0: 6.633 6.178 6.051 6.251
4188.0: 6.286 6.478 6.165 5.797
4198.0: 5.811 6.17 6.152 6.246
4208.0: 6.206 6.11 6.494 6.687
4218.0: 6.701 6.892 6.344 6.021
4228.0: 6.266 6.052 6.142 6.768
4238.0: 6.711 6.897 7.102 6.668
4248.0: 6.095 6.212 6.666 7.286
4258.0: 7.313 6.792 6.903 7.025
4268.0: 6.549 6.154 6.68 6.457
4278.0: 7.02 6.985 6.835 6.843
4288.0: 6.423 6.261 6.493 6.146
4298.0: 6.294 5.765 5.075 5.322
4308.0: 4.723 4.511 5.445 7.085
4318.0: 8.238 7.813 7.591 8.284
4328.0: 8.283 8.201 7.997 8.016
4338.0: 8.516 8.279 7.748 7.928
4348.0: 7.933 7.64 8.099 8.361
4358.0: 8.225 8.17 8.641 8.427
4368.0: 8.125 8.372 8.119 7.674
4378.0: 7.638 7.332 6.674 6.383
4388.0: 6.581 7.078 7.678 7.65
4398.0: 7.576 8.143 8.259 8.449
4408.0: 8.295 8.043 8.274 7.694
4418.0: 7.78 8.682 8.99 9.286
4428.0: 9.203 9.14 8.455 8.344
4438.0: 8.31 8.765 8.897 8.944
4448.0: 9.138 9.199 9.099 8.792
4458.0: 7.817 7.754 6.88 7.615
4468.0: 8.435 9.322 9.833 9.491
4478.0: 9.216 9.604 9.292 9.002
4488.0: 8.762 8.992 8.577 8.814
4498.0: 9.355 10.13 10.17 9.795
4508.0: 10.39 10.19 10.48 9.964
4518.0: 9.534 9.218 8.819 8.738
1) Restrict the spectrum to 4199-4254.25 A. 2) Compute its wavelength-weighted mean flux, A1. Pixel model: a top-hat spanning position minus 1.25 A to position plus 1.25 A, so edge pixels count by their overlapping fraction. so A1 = 6.43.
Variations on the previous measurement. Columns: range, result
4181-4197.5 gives 6.16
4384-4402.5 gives 7.33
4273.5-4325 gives 6.4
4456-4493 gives 8.71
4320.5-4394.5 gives 7.86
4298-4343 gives 7.01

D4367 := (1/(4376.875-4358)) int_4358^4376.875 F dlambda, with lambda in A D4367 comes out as 8.21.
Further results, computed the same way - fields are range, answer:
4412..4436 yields 8.6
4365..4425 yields 7.84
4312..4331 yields 7.62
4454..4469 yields 7.89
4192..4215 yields 6.15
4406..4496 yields 8.68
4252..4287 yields 6.82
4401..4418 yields 8.14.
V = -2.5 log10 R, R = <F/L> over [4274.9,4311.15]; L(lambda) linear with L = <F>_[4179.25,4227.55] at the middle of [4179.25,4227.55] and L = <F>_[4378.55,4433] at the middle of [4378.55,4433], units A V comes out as 0.15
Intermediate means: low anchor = 6.27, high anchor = 7.97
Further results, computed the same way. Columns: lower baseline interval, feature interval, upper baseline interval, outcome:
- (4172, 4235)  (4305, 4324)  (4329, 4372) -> 0.21 mag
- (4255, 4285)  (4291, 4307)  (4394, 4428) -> 0.21 mag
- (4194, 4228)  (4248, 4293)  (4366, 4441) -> 0.02 mag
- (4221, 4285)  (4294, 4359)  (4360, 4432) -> 0.02 mag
